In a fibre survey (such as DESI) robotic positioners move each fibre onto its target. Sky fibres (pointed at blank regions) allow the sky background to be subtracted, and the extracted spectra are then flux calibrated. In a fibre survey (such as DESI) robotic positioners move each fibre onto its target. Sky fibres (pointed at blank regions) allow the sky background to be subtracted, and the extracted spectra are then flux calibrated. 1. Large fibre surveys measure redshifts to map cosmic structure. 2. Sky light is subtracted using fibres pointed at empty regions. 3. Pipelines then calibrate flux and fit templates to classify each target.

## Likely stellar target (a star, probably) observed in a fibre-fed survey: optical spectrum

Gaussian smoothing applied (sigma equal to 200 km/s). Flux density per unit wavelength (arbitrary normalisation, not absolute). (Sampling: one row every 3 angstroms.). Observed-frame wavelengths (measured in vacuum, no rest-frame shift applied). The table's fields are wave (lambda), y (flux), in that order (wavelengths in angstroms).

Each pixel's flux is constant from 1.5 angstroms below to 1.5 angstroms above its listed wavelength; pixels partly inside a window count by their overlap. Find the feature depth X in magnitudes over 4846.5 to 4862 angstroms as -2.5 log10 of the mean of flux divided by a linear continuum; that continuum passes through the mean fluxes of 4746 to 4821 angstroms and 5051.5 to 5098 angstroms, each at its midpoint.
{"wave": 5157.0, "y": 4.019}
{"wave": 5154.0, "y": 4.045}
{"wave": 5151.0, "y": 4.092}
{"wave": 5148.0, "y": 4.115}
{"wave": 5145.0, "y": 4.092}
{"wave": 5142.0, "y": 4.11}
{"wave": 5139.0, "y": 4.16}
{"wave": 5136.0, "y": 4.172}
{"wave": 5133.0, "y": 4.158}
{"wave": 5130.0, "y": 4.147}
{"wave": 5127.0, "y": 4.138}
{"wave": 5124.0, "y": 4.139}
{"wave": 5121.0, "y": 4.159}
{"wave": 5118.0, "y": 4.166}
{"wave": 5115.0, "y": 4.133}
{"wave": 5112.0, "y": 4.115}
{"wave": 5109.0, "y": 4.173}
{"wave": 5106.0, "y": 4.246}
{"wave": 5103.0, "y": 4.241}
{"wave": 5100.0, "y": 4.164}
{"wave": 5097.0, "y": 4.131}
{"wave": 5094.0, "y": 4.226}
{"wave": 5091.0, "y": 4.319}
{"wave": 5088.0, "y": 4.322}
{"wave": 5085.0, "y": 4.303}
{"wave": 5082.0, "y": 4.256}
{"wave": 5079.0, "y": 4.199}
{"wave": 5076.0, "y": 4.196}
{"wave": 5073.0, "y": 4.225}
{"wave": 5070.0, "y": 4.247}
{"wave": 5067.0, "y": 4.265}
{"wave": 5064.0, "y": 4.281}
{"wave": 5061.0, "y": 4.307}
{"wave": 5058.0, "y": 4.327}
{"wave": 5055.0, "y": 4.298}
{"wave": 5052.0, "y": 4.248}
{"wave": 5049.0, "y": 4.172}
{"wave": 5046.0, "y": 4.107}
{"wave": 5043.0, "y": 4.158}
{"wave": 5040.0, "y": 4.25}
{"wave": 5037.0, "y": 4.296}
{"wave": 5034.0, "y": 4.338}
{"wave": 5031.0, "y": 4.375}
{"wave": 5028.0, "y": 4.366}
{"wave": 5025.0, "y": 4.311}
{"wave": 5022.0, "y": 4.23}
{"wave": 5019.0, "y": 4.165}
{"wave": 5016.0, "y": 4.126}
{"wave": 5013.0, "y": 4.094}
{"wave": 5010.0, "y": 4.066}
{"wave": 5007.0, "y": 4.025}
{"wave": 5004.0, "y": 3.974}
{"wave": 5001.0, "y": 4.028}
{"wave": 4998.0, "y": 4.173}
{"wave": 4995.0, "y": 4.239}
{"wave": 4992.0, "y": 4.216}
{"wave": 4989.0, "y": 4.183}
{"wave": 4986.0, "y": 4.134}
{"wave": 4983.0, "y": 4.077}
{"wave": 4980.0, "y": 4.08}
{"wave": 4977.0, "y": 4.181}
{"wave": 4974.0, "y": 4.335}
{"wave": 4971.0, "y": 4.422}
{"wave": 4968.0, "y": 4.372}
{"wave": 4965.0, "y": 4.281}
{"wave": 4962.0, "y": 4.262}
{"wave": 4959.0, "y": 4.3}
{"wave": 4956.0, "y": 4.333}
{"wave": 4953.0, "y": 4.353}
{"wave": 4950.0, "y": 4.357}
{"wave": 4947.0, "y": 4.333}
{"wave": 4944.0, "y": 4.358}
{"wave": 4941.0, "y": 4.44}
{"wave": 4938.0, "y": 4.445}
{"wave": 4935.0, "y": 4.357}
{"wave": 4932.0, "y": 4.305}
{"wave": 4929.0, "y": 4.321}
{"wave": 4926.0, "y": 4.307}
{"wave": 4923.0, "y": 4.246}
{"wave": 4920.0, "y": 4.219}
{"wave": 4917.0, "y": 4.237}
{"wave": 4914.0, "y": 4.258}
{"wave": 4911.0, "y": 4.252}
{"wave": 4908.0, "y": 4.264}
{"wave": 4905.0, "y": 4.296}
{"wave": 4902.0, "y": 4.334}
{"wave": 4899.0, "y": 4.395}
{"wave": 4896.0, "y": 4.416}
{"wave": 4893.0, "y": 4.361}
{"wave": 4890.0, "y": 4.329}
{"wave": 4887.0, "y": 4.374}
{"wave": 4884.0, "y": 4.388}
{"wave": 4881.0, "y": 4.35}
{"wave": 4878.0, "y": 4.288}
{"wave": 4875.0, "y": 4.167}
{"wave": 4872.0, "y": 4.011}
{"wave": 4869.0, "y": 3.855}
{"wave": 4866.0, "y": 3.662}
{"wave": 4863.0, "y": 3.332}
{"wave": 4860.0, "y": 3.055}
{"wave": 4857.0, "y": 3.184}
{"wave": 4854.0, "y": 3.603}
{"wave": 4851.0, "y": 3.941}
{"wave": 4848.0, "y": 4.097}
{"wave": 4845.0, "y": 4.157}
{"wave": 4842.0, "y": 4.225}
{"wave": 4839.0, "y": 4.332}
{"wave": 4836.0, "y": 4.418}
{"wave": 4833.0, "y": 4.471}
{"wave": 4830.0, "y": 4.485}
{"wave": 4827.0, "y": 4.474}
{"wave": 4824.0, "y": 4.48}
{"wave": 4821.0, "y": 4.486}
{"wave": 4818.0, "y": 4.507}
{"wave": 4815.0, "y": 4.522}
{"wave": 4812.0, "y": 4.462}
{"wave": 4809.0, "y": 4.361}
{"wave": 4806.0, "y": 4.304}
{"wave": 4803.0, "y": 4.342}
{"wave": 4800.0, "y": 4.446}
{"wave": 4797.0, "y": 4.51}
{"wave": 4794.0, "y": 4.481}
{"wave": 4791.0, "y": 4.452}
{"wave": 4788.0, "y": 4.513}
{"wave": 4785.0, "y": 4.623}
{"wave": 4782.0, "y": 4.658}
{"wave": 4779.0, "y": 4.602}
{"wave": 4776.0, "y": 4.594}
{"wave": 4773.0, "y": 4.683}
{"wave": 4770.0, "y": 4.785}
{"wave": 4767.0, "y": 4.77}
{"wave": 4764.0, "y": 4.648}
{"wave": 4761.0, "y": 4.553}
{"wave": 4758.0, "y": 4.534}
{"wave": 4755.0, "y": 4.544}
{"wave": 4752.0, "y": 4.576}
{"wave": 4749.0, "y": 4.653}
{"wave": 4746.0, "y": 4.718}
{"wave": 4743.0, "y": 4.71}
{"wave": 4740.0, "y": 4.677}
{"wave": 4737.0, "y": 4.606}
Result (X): 0.25 mag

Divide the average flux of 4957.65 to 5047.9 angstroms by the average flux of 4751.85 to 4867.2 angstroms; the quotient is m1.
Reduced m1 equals 1.0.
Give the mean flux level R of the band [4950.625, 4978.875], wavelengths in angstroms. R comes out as 4.31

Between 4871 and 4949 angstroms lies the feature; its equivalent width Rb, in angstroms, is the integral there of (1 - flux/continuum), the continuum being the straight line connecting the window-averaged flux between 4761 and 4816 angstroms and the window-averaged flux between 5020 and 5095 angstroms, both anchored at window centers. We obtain 1.9 angstroms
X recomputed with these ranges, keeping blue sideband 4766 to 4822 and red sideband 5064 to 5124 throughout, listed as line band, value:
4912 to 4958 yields 0.01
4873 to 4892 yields 0.03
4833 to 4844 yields 0.04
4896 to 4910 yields 0.02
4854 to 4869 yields 0.30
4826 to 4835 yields 0.00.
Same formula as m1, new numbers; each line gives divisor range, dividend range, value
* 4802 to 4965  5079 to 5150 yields 0.99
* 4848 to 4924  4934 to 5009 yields 1.04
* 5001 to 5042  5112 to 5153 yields 0.99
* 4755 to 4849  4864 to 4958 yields 0.95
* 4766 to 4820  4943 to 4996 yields 0.94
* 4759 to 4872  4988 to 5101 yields 0.98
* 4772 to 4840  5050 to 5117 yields 0.94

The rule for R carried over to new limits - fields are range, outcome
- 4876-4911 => 4.34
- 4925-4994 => 4.29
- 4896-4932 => 4.29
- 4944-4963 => 4.33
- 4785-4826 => 4.46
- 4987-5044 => 4.19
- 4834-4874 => 3.85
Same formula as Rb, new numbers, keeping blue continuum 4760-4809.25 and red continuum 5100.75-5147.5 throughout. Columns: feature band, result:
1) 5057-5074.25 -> -0.20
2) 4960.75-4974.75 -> 0.01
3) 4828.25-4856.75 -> 2.13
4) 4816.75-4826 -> 0.04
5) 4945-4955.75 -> 0.03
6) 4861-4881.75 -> 2.49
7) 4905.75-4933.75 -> 0.80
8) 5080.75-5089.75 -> -0.20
